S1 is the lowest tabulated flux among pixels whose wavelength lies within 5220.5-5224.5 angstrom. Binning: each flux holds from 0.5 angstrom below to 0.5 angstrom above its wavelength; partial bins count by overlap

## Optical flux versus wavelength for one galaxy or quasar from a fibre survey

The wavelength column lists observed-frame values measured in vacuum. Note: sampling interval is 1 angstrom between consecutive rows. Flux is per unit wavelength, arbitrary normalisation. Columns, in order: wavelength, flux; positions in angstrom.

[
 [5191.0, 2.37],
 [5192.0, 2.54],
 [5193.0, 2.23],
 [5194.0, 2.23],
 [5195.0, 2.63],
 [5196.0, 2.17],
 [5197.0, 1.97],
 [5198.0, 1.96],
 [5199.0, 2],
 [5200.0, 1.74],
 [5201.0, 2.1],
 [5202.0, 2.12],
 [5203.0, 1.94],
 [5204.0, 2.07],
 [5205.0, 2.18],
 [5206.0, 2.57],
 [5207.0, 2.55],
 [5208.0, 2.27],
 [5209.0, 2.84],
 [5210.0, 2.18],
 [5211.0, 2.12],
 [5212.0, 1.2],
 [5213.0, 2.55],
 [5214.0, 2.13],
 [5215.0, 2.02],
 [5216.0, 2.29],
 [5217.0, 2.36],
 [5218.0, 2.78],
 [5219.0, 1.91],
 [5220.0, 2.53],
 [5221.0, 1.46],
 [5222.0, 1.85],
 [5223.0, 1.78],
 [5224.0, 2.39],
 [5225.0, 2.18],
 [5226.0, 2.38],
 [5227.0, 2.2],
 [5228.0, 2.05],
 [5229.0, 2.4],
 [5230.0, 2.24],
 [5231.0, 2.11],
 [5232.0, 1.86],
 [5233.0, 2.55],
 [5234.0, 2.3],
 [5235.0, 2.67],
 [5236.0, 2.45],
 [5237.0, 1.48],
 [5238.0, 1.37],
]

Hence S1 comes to 1.46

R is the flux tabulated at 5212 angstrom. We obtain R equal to 1.2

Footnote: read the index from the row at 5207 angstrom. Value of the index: 2.55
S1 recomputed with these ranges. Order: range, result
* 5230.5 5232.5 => 1.86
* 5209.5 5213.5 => 1.2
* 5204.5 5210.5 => 2.18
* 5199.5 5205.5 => 1.74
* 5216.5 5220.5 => 1.91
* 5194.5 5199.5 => 1.96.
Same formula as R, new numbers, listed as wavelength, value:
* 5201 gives 2.1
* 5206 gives 2.57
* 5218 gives 2.78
